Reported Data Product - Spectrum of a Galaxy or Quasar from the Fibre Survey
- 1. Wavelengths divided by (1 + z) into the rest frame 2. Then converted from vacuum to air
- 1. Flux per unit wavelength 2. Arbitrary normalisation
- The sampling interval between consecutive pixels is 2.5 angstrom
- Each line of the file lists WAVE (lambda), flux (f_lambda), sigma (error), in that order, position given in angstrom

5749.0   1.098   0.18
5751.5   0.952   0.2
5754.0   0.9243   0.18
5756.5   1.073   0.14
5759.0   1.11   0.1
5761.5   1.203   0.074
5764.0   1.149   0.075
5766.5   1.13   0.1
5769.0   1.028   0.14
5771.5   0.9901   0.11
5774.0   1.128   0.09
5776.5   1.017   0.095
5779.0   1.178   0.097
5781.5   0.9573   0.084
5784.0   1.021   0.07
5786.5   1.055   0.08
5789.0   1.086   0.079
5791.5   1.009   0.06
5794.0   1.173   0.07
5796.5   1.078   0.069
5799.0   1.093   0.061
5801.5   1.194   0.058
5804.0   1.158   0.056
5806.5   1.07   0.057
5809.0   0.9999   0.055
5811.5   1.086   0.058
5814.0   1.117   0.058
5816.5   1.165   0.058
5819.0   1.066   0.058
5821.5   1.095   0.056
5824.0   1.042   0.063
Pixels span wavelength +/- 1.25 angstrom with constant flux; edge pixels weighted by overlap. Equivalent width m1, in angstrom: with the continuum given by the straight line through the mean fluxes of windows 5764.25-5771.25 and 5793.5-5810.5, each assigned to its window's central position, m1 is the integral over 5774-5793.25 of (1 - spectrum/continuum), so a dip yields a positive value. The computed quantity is 0.6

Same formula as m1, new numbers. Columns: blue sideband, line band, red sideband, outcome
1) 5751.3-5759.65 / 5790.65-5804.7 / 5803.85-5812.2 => -0.8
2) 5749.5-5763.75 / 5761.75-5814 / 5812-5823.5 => 0.0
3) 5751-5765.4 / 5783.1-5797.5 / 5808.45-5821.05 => 0.2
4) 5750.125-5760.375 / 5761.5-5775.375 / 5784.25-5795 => -0.8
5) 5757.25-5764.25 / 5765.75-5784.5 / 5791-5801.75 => 1.3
